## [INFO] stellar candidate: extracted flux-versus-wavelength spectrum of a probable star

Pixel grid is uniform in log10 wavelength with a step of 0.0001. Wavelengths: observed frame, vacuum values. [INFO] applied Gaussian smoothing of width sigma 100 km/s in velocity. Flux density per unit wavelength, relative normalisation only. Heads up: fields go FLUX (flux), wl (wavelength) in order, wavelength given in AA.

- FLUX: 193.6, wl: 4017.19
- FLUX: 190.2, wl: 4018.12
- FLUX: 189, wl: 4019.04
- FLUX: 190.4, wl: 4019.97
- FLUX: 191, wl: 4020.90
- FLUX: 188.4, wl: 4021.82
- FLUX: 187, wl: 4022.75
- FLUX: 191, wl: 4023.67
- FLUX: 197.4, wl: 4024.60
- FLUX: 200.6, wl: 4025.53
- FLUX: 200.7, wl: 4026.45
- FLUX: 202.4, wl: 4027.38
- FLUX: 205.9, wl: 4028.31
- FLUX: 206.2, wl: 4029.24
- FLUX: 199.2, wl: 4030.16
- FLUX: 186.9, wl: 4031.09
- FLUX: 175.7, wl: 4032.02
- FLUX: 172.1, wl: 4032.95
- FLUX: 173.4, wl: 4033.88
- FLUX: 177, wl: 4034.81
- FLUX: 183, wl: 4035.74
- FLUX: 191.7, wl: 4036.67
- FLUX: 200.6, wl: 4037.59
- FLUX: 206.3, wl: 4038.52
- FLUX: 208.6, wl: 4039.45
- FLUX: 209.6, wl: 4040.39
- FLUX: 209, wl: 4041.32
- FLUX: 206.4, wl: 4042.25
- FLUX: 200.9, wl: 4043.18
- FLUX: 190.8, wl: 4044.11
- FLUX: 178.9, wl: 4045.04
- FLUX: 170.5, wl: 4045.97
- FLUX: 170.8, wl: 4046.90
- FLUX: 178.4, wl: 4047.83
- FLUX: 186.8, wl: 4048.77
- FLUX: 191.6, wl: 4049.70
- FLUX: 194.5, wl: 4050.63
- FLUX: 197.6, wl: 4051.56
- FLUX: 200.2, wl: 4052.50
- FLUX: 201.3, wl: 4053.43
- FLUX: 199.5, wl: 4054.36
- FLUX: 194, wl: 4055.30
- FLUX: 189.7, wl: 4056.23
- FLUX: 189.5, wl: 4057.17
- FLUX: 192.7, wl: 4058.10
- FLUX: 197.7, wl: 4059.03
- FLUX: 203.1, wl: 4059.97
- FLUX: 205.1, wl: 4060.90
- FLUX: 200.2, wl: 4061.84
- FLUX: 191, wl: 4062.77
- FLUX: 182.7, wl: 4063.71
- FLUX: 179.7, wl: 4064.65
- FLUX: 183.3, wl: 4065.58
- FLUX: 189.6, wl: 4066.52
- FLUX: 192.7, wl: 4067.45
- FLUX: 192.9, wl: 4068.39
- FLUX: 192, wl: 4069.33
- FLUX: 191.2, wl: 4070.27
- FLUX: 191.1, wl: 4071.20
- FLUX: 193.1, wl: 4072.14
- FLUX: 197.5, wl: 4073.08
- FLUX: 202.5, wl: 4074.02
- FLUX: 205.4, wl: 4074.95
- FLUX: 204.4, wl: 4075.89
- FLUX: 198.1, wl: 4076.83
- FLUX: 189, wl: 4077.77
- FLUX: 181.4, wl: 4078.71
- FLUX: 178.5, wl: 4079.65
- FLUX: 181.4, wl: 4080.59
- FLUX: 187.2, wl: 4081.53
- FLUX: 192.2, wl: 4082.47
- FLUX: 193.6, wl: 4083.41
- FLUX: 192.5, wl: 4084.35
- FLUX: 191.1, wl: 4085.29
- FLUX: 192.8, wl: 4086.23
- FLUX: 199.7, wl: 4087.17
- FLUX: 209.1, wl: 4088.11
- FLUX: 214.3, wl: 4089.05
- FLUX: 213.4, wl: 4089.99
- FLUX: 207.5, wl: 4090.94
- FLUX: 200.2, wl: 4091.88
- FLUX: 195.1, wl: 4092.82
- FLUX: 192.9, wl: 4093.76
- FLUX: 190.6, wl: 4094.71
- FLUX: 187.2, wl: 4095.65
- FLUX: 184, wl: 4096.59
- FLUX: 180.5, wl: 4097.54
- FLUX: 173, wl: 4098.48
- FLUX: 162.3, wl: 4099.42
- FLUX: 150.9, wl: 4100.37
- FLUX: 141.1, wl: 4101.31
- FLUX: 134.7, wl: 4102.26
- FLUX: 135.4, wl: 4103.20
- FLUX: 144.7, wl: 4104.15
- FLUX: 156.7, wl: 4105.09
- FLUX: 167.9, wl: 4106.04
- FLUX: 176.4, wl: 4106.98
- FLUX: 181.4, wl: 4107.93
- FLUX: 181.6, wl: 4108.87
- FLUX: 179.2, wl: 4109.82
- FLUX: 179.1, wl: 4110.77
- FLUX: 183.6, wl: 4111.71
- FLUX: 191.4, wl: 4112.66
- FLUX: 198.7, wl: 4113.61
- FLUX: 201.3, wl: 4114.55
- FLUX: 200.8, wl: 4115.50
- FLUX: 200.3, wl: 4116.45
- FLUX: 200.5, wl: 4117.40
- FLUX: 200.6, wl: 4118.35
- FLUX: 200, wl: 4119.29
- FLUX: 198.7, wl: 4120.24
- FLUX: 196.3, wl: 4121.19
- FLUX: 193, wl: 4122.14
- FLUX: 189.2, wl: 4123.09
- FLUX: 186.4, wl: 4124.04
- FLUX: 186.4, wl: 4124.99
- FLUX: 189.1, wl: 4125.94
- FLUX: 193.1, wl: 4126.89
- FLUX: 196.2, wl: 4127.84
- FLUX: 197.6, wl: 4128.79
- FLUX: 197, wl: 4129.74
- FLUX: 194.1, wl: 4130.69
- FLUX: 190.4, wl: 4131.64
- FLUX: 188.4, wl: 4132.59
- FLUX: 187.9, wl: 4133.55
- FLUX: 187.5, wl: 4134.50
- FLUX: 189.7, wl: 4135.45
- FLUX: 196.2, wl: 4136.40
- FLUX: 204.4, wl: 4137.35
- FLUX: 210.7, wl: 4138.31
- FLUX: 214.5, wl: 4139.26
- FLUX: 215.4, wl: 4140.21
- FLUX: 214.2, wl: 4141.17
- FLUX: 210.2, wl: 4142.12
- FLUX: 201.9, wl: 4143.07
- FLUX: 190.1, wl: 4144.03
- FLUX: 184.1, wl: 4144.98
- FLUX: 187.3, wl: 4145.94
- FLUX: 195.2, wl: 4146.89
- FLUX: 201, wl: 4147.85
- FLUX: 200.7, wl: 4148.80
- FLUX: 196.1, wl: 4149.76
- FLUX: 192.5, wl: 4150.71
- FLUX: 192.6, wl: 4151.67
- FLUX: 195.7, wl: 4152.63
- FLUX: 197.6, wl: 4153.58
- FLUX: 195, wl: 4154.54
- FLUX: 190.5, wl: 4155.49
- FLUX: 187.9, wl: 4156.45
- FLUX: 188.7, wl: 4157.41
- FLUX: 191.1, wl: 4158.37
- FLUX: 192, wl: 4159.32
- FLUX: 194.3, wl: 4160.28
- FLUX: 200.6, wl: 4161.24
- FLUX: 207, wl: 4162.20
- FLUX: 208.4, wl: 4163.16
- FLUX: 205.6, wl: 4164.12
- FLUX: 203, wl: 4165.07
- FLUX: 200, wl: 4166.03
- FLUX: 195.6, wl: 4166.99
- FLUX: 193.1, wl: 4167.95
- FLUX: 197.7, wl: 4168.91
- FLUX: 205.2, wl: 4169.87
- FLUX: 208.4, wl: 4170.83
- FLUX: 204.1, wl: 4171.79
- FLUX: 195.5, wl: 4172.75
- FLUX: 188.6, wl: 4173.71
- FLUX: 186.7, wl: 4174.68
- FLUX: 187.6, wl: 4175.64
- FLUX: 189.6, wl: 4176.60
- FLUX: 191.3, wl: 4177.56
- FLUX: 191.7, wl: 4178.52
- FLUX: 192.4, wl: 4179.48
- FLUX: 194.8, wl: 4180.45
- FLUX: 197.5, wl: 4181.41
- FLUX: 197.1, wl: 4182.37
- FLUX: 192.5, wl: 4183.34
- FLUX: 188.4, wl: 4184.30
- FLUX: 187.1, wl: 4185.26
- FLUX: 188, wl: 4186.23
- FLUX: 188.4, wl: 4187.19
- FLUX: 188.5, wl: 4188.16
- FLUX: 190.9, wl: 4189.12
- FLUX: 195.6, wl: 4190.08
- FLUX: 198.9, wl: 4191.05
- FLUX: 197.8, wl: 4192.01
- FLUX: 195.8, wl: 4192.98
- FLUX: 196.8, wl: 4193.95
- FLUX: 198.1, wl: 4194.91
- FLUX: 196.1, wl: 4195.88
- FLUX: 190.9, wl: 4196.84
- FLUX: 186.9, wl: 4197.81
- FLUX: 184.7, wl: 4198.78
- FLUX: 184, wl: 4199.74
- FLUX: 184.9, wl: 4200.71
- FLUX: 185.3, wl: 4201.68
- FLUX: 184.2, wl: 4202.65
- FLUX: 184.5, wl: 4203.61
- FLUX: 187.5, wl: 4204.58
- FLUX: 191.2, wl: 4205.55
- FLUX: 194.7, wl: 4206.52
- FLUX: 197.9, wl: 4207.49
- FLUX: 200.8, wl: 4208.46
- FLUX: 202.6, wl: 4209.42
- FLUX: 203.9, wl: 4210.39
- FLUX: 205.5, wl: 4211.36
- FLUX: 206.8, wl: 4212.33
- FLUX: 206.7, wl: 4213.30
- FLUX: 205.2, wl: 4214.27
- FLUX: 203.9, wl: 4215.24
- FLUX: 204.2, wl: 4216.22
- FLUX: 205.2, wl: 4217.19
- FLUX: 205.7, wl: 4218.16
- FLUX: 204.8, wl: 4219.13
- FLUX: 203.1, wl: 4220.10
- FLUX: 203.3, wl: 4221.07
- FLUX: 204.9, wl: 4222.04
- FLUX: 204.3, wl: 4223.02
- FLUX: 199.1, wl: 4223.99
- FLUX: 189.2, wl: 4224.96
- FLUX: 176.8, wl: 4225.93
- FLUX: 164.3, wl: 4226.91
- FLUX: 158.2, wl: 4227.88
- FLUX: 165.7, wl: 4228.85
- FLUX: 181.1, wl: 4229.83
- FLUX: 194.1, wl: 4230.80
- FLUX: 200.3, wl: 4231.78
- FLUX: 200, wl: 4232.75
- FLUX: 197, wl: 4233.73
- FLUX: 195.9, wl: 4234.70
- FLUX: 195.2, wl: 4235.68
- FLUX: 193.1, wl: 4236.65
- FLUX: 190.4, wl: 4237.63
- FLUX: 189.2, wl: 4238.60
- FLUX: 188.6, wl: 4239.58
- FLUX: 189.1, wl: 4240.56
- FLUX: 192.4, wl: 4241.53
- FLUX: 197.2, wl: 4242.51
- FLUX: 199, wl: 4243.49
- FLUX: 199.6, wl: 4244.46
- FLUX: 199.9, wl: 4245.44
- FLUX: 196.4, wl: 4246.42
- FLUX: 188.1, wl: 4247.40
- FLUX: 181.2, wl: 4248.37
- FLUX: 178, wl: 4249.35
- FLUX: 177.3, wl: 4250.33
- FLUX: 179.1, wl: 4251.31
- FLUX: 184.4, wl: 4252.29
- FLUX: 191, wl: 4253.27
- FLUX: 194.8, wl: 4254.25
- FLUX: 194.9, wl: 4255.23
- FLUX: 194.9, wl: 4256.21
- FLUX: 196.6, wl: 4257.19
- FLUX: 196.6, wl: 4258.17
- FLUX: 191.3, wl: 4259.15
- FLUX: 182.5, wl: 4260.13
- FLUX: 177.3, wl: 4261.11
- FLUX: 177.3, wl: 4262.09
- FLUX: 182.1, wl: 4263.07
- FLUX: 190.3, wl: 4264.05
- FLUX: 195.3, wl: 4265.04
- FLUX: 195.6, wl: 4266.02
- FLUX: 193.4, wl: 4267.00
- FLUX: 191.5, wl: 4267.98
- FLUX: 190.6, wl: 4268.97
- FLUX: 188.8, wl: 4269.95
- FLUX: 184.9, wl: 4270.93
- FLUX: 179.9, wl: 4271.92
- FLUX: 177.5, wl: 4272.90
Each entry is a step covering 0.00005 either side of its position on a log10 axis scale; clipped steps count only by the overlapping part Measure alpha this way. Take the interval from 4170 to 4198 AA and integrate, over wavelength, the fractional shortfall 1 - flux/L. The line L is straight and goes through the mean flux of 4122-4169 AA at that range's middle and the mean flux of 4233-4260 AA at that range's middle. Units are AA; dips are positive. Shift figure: 0.14 AA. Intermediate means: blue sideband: 196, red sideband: 191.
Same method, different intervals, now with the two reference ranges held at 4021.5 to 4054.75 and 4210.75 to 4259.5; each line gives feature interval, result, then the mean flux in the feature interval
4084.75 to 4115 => 1.8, 181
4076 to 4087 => 0.2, 190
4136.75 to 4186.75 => -1.0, 197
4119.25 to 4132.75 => 0.0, 193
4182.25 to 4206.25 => 0.3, 190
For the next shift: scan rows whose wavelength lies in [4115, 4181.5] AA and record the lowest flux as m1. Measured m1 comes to 184.1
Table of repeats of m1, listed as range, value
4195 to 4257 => 158.2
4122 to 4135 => 186.4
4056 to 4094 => 178.5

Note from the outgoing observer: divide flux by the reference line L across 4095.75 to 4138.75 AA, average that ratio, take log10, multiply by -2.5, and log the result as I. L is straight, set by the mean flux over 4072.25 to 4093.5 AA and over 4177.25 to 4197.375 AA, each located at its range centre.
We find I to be 0.07 mag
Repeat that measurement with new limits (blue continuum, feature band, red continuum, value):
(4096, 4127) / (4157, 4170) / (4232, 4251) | -0.08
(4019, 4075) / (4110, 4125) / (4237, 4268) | -0.01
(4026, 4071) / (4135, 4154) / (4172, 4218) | -0.03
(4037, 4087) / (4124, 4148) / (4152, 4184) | -0.01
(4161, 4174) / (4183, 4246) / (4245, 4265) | 0.00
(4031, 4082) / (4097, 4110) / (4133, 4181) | 0.20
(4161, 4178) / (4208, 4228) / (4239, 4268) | -0.03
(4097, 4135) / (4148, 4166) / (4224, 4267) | -0.07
